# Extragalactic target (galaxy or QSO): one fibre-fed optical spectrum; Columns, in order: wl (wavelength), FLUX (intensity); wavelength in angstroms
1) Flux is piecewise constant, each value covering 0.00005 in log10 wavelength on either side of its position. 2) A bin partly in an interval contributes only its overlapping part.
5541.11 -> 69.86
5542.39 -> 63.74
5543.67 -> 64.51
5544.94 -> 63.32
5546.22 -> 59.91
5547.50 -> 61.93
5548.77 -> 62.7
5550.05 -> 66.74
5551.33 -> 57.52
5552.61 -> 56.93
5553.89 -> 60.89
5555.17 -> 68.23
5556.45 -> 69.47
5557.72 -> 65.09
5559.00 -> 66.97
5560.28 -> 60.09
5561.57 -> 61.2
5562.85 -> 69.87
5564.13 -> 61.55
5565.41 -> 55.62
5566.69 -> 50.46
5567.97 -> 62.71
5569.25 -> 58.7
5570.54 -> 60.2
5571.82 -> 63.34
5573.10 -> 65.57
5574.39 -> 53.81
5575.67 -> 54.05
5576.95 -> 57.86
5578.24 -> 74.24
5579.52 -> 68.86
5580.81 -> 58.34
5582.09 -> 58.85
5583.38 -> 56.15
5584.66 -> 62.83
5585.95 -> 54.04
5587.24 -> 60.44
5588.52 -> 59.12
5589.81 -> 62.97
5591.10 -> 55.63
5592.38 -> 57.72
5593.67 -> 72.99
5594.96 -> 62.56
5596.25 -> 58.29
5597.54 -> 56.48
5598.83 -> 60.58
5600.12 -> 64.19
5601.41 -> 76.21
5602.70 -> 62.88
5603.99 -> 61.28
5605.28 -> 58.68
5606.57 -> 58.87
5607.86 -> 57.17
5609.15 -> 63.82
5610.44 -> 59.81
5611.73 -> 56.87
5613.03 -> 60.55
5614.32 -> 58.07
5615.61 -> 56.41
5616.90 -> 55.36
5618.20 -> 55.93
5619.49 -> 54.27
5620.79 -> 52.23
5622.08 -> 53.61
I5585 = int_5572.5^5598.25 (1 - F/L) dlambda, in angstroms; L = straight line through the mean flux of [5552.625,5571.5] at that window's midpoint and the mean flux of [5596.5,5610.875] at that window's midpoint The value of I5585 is 0.6 angstroms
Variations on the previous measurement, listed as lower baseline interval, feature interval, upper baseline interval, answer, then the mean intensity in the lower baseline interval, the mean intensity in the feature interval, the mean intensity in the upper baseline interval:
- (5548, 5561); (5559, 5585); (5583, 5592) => 0.05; 63.4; 60.8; 58.8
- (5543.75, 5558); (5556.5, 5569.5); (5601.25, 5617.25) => 0.16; 63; 61.7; 60.1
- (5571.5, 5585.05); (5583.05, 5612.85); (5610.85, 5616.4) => -0.74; 61.2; 60.9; 58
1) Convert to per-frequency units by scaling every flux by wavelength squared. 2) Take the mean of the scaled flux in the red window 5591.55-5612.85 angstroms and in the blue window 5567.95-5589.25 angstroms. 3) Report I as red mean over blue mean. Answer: 1.0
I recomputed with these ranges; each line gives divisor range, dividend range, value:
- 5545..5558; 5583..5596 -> 0.97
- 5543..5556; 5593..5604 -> 1.05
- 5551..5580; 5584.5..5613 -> 1.00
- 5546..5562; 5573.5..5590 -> 0.96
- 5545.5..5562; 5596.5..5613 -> 0.99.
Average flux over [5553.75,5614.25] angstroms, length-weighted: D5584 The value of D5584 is 61.4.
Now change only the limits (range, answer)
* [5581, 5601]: 60.3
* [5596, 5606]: 62.4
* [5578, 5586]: 61.9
